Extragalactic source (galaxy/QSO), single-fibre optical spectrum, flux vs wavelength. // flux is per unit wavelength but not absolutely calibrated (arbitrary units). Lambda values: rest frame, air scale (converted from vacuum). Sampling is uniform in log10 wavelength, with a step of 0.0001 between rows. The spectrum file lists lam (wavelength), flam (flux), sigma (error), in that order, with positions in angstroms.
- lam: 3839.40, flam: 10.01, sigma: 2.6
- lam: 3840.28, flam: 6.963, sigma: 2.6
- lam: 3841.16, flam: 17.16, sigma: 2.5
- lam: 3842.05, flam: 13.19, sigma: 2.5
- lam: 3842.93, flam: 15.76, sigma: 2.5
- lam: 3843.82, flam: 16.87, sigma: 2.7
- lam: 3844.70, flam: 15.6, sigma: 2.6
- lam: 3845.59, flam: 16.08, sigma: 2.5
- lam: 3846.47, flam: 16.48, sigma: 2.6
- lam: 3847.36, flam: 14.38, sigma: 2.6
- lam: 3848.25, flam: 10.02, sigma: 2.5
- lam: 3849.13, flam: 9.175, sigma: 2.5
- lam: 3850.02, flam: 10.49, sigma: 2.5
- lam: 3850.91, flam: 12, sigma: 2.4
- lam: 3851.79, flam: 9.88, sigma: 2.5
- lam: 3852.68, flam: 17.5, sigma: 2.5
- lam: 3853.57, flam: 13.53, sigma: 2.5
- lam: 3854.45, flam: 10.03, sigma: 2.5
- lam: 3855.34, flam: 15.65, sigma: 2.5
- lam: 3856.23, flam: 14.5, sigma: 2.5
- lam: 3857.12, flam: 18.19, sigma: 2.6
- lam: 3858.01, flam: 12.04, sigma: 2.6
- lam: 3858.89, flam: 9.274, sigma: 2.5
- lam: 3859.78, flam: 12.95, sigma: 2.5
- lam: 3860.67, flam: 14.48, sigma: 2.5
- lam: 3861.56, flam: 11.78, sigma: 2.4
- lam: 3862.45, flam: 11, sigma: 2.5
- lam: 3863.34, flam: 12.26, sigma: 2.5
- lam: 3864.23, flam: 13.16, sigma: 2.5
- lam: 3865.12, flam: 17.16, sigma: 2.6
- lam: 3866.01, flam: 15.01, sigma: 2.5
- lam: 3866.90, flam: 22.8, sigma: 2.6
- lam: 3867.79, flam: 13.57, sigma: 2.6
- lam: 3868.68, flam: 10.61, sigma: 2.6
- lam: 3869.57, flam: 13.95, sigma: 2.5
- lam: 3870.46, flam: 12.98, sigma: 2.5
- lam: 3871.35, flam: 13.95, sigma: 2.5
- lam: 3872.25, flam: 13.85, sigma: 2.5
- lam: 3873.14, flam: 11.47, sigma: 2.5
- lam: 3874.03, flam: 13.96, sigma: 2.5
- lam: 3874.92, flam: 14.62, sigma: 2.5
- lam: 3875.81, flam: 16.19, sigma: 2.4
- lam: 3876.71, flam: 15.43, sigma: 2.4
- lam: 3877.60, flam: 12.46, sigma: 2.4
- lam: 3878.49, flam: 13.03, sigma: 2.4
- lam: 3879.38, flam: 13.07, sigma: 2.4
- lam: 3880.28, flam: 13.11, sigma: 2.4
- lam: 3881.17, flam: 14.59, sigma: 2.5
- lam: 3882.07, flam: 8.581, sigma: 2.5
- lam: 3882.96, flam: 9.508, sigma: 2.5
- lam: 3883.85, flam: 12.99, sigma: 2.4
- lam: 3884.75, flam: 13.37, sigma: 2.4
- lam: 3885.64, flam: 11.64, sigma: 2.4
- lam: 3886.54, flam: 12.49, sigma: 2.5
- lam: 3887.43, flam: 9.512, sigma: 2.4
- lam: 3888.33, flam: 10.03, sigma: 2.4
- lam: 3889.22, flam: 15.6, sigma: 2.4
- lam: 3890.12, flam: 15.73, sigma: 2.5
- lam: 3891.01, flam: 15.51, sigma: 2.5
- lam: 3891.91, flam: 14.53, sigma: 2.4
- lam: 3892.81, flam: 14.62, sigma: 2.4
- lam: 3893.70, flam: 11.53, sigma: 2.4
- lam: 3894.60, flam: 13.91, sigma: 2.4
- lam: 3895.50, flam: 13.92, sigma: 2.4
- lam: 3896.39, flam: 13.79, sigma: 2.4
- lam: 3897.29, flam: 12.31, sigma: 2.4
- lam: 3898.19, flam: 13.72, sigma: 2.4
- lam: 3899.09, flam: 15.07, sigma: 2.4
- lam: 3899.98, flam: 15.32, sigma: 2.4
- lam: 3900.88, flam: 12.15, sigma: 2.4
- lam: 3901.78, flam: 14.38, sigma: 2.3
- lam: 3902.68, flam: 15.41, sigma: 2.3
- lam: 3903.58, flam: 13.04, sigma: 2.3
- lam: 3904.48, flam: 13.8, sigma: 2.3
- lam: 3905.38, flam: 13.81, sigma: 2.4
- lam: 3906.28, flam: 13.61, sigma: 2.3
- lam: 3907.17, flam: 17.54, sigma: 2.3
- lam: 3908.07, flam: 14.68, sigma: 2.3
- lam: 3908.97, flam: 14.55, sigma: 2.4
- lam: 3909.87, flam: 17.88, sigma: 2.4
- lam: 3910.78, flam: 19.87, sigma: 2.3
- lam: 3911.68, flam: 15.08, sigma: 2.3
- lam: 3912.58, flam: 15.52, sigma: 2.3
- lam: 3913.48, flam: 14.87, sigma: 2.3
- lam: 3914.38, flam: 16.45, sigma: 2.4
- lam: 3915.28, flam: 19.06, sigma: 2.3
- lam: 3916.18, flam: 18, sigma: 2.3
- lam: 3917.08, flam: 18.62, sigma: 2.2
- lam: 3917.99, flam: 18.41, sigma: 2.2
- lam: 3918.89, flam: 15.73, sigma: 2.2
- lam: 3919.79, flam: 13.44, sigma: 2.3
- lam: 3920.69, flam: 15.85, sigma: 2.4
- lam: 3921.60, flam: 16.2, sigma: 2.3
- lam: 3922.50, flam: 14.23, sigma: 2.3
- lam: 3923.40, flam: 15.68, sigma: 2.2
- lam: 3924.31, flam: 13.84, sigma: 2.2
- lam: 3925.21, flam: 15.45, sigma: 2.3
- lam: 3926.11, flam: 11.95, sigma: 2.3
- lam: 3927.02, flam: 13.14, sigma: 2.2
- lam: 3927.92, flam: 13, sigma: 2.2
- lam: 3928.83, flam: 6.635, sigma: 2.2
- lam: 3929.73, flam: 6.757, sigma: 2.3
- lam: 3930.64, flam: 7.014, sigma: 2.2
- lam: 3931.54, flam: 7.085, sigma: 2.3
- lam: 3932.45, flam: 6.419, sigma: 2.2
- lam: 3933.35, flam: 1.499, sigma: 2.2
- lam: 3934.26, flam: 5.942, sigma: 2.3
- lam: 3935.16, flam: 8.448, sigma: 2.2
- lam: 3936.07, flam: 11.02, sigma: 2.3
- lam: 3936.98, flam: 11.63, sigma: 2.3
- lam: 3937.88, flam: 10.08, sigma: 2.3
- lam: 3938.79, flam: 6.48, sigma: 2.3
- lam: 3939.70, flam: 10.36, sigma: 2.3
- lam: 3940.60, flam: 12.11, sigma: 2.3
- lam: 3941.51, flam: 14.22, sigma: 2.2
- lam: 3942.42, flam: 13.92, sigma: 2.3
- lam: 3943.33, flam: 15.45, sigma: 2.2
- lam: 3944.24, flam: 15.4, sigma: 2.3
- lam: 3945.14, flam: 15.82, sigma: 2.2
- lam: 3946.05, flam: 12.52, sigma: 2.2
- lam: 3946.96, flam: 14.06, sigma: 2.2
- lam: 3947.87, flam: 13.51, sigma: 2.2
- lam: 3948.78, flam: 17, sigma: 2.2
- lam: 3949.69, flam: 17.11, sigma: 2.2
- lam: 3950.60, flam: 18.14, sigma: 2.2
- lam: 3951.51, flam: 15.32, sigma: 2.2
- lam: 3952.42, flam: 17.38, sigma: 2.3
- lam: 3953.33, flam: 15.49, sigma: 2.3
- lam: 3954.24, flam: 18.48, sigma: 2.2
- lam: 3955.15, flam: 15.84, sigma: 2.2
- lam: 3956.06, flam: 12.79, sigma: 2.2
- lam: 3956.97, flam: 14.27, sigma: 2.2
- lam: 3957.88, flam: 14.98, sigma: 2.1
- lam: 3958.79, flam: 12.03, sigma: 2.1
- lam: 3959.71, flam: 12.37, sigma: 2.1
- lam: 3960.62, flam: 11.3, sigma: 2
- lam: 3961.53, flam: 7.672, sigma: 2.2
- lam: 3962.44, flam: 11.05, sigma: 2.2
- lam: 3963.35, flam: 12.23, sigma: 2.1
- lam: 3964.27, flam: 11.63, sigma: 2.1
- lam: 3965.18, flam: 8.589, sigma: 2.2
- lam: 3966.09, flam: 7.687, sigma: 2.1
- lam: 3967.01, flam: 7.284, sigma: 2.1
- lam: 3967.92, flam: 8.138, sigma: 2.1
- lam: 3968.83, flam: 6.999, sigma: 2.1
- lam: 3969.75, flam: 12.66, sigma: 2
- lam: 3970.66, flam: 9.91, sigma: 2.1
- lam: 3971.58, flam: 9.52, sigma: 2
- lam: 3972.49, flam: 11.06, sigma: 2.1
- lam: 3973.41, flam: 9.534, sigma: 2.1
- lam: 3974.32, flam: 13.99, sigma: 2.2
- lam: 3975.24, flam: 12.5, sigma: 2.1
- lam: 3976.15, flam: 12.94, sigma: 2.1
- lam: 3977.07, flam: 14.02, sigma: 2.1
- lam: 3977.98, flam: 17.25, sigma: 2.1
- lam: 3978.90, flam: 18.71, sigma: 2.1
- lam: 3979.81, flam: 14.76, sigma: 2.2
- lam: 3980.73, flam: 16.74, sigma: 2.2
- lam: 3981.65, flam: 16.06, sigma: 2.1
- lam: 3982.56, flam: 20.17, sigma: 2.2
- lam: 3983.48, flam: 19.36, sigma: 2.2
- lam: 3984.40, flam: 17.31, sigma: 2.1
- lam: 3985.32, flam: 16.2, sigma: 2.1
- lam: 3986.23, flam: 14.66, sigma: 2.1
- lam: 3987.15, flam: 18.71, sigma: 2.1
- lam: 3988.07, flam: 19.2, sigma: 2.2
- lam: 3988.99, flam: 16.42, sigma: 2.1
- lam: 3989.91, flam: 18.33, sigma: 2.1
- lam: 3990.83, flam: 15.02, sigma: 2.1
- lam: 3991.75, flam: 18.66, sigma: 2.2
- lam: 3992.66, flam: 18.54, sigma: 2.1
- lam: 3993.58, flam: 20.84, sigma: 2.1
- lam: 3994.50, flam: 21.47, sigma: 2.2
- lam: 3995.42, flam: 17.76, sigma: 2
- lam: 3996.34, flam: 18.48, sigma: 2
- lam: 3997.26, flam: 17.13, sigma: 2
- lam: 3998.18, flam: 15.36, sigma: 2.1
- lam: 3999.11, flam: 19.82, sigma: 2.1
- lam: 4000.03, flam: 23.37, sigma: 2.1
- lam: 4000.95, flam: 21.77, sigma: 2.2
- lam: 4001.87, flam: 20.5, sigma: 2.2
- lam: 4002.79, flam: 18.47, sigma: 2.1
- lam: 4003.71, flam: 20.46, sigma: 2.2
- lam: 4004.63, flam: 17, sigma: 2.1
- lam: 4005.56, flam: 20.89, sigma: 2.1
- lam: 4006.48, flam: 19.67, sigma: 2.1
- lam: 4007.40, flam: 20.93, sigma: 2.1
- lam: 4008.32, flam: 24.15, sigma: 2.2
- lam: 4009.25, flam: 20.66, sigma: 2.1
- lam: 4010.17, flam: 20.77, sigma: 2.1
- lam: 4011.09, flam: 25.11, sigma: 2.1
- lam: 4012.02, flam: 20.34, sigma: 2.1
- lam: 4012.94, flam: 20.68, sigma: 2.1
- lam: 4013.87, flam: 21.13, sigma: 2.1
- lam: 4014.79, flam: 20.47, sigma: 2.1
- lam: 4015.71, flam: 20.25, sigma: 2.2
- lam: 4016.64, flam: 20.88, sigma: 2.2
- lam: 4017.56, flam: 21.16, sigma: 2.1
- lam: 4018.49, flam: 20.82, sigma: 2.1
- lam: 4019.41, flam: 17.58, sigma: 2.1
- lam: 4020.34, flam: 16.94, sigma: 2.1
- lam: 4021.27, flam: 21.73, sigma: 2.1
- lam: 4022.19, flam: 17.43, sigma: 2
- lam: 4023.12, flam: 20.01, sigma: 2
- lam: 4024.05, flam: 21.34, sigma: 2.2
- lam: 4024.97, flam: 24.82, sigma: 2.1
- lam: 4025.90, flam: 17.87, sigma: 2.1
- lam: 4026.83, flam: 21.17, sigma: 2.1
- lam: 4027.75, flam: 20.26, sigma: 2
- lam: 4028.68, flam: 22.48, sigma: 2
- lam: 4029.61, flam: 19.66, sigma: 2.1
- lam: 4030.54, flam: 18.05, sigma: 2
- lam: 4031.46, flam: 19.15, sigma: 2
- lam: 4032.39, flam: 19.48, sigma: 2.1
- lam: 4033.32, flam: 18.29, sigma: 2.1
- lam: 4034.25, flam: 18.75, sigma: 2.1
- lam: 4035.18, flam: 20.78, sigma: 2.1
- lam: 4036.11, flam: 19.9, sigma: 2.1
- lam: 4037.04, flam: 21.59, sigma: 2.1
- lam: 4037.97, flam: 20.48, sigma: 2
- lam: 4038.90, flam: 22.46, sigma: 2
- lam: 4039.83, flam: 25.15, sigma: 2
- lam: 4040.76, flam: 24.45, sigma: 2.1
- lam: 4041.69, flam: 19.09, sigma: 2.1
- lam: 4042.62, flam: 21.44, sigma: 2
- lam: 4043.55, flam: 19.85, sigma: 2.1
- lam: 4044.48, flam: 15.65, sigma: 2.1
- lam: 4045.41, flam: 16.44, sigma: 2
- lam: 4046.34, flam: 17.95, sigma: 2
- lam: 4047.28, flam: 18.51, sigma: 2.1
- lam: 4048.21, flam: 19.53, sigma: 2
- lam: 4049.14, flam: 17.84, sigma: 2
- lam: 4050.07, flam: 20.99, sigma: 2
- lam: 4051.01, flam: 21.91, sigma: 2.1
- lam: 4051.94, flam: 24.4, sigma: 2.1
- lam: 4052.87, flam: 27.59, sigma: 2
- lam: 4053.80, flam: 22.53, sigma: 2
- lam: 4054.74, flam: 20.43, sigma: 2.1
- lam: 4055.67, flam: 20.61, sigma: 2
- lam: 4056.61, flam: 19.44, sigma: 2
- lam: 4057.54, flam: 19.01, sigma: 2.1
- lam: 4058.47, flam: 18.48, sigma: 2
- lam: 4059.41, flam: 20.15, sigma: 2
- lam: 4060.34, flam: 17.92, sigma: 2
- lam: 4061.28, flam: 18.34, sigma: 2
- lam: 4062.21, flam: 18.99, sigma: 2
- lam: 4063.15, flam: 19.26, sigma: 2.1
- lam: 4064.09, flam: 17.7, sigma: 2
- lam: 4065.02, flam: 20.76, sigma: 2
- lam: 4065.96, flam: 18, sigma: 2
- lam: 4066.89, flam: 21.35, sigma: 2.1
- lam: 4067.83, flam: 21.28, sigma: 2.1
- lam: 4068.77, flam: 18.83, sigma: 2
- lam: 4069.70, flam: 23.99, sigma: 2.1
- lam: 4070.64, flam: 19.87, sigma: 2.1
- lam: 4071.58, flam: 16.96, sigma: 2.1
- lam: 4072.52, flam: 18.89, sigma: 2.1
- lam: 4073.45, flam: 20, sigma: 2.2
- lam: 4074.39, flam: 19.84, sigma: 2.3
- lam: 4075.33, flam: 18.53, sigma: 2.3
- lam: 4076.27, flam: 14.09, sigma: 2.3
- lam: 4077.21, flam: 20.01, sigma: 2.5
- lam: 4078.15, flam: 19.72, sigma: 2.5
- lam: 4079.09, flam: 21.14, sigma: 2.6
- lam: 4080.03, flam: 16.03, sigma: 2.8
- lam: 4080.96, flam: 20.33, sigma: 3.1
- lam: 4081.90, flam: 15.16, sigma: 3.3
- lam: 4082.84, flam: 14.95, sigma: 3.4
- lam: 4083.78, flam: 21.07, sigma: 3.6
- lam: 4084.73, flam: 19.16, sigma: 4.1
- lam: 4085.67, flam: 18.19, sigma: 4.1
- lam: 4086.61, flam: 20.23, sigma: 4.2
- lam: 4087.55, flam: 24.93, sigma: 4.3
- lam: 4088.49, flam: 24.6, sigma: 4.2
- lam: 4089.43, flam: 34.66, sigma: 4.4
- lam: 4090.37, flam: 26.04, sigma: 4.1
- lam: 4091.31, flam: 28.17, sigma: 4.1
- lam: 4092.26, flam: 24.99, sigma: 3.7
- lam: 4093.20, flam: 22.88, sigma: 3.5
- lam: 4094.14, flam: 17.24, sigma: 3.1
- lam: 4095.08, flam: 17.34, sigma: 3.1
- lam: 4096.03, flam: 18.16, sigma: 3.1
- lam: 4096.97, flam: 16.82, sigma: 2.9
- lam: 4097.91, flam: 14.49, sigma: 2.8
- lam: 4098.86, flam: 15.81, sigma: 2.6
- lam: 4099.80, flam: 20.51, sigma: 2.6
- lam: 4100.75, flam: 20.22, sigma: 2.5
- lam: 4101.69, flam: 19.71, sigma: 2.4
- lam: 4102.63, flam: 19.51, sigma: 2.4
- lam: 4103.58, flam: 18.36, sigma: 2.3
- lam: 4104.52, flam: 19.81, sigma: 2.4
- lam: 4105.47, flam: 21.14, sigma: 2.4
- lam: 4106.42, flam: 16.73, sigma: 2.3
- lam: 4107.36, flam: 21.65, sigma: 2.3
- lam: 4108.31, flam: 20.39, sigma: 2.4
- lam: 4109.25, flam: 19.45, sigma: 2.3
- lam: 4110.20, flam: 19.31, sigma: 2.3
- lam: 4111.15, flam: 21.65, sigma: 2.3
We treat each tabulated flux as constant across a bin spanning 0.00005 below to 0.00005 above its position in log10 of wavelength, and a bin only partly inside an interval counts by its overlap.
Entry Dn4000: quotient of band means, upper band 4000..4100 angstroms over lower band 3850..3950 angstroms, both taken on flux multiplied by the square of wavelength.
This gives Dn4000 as 1.6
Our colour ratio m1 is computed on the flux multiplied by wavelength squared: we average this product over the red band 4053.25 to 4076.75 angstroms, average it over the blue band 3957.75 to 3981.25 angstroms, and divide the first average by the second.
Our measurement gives 1.74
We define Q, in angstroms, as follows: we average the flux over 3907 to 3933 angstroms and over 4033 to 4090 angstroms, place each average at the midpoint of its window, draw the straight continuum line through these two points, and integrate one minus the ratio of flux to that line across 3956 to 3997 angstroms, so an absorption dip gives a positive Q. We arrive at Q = 5.9 angstroms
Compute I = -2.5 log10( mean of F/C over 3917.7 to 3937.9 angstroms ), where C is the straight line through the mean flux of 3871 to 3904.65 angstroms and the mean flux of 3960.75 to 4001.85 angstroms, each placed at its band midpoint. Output 0.24 mag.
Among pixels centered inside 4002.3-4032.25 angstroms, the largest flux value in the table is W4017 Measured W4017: 25.11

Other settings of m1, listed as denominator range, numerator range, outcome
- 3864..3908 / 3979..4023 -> 1.49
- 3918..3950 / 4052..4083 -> 1.73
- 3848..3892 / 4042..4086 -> 1.62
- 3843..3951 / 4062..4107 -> 1.63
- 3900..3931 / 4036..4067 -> 1.48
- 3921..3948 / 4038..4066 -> 1.89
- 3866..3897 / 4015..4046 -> 1.62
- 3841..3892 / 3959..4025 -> 1.33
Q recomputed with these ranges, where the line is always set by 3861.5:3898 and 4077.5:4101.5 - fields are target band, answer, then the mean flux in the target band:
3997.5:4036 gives -4.7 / 20.2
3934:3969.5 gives 7.6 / 12.5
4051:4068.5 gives -0.8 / 20.4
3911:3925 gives -1.3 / 16.1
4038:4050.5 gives -0.7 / 20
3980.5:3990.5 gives -0.3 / 17.5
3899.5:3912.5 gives -0.7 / 15.1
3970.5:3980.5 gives 2.0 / 13.3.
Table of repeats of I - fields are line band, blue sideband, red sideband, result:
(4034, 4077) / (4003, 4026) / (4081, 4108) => 0.03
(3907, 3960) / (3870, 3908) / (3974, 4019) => 0.15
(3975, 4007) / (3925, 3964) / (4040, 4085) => -0.19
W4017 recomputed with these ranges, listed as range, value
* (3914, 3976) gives 19.06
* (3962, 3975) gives 13.99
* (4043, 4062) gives 27.59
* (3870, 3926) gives 19.87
